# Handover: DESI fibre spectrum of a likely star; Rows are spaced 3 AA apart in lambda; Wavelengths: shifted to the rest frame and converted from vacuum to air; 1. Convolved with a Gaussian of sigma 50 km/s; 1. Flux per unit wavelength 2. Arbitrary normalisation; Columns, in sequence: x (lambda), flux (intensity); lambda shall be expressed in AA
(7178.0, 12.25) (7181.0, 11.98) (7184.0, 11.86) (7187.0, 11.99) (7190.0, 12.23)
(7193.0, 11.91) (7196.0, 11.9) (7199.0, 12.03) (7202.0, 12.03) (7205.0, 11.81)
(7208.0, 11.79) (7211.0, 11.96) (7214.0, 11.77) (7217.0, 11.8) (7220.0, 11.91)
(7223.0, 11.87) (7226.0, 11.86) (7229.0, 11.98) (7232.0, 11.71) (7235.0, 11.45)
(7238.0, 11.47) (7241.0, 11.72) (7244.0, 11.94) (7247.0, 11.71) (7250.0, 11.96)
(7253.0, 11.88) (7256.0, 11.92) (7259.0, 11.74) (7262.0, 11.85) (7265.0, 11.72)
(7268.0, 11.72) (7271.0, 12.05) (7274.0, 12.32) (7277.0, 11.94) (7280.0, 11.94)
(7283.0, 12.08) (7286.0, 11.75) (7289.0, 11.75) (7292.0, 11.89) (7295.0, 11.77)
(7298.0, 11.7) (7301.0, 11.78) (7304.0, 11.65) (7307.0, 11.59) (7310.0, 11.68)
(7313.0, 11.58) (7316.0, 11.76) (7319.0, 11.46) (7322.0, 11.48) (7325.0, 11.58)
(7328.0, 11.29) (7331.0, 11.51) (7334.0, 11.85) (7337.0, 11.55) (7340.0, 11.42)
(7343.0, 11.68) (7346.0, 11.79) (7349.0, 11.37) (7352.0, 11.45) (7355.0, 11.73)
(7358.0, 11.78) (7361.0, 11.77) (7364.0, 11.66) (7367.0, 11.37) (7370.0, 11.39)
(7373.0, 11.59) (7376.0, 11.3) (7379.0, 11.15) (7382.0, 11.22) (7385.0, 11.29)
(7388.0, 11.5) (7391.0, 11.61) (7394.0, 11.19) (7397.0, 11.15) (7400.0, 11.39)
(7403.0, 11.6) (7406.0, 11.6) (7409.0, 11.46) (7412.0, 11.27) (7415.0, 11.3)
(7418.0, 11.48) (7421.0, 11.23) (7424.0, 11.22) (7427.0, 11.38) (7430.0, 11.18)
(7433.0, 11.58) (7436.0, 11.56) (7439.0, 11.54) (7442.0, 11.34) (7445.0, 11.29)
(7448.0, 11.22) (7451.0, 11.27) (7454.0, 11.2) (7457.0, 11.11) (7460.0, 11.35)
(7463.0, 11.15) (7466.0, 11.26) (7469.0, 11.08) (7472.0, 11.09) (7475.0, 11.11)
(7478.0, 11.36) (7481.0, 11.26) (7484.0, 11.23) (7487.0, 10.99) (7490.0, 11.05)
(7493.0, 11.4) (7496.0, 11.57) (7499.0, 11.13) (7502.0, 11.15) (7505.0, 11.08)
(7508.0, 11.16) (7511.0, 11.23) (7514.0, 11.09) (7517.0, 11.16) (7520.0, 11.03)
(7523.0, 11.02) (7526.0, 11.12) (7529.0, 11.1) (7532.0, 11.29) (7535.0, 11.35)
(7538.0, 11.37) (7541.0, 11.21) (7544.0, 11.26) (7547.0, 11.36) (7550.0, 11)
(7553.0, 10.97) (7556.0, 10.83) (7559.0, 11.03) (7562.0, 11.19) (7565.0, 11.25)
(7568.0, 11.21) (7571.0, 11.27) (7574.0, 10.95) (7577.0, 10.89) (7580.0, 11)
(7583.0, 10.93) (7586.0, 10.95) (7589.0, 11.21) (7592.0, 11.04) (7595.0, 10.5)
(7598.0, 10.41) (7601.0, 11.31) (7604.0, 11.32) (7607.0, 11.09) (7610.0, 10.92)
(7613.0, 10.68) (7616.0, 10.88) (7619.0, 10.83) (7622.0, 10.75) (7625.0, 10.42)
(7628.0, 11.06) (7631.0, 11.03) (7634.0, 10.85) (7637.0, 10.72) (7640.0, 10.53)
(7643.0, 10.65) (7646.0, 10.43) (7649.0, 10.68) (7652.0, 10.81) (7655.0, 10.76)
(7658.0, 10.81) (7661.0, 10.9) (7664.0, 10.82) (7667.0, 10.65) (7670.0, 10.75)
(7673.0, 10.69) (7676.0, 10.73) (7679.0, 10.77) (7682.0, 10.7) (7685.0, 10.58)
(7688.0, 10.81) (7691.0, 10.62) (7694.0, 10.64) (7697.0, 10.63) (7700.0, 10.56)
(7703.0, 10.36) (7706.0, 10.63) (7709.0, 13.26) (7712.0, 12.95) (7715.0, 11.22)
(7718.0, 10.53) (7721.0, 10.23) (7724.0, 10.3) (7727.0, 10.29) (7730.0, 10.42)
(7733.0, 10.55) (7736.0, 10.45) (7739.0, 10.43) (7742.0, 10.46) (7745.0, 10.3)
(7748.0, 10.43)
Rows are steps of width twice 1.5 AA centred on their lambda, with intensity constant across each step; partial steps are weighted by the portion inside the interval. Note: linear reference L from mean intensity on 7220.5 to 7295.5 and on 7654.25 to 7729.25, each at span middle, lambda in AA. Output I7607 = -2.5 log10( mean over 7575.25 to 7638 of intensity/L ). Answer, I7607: 0.01 mag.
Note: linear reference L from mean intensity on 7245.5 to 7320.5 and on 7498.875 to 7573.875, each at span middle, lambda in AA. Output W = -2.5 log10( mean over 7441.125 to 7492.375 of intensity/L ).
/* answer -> 0.01 mag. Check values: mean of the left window 11.8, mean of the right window 11.2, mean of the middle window 11.2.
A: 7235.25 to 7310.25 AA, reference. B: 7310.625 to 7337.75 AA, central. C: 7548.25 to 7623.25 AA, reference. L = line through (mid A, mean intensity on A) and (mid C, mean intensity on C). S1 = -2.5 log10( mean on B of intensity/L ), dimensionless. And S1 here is 0.01 mag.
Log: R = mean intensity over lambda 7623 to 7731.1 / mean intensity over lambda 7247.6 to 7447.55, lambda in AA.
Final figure 0.9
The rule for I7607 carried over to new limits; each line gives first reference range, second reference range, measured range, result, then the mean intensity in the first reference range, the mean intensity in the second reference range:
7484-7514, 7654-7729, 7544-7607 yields 0.002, 11.2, 10.8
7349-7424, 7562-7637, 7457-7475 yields 0.008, 11.4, 10.9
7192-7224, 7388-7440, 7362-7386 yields 0.011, 11.9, 11.4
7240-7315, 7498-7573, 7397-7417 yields 0.007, 11.8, 11.2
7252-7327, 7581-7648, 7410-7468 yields 0.003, 11.8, 10.8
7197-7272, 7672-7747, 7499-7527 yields 0.008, 11.8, 10.8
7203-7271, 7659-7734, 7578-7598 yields 0.016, 11.8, 10.8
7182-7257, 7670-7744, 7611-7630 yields 0.019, 11.9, 10.8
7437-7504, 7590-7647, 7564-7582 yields -0.014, 11.2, 10.8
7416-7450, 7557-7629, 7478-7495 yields 0.002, 11.4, 11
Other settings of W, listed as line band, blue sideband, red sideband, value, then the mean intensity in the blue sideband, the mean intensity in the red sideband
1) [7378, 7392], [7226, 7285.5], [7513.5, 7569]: 0.02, 11.8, 11.2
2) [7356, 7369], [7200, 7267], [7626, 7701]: -0.01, 11.8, 10.7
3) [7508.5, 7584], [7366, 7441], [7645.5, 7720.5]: 0.00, 11.4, 10.9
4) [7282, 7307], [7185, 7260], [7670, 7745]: -0.01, 11.9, 10.8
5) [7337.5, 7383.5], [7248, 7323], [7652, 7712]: 0.01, 11.8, 10.9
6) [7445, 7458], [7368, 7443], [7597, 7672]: 0.00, 11.4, 10.8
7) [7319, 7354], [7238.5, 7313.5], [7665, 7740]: 0.01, 11.8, 10.8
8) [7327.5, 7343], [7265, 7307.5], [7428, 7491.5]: 0.01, 11.9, 11.2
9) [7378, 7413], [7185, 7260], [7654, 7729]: 0.01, 11.9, 10.8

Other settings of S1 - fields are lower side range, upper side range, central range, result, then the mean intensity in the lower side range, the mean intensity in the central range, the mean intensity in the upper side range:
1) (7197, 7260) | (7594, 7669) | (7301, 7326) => 0.00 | 11.8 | 11.6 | 10.8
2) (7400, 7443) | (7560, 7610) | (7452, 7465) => 0.01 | 11.4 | 11.2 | 11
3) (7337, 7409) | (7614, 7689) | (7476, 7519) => 0.00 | 11.5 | 11.2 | 10.7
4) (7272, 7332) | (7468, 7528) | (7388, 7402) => 0.01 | 11.7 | 11.4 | 11.2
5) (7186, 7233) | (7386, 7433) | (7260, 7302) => -0.01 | 11.9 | 11.9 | 11.4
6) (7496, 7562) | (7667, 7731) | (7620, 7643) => 0.02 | 11.2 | 10.8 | 10.8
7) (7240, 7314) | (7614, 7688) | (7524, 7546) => -0.02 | 11.8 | 11.2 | 10.7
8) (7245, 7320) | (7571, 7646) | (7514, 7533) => 0.00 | 11.8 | 11.1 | 10.9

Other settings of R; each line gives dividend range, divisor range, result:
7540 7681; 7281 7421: 0.94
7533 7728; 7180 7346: 0.93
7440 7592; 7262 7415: 0.96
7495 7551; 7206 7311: 0.95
